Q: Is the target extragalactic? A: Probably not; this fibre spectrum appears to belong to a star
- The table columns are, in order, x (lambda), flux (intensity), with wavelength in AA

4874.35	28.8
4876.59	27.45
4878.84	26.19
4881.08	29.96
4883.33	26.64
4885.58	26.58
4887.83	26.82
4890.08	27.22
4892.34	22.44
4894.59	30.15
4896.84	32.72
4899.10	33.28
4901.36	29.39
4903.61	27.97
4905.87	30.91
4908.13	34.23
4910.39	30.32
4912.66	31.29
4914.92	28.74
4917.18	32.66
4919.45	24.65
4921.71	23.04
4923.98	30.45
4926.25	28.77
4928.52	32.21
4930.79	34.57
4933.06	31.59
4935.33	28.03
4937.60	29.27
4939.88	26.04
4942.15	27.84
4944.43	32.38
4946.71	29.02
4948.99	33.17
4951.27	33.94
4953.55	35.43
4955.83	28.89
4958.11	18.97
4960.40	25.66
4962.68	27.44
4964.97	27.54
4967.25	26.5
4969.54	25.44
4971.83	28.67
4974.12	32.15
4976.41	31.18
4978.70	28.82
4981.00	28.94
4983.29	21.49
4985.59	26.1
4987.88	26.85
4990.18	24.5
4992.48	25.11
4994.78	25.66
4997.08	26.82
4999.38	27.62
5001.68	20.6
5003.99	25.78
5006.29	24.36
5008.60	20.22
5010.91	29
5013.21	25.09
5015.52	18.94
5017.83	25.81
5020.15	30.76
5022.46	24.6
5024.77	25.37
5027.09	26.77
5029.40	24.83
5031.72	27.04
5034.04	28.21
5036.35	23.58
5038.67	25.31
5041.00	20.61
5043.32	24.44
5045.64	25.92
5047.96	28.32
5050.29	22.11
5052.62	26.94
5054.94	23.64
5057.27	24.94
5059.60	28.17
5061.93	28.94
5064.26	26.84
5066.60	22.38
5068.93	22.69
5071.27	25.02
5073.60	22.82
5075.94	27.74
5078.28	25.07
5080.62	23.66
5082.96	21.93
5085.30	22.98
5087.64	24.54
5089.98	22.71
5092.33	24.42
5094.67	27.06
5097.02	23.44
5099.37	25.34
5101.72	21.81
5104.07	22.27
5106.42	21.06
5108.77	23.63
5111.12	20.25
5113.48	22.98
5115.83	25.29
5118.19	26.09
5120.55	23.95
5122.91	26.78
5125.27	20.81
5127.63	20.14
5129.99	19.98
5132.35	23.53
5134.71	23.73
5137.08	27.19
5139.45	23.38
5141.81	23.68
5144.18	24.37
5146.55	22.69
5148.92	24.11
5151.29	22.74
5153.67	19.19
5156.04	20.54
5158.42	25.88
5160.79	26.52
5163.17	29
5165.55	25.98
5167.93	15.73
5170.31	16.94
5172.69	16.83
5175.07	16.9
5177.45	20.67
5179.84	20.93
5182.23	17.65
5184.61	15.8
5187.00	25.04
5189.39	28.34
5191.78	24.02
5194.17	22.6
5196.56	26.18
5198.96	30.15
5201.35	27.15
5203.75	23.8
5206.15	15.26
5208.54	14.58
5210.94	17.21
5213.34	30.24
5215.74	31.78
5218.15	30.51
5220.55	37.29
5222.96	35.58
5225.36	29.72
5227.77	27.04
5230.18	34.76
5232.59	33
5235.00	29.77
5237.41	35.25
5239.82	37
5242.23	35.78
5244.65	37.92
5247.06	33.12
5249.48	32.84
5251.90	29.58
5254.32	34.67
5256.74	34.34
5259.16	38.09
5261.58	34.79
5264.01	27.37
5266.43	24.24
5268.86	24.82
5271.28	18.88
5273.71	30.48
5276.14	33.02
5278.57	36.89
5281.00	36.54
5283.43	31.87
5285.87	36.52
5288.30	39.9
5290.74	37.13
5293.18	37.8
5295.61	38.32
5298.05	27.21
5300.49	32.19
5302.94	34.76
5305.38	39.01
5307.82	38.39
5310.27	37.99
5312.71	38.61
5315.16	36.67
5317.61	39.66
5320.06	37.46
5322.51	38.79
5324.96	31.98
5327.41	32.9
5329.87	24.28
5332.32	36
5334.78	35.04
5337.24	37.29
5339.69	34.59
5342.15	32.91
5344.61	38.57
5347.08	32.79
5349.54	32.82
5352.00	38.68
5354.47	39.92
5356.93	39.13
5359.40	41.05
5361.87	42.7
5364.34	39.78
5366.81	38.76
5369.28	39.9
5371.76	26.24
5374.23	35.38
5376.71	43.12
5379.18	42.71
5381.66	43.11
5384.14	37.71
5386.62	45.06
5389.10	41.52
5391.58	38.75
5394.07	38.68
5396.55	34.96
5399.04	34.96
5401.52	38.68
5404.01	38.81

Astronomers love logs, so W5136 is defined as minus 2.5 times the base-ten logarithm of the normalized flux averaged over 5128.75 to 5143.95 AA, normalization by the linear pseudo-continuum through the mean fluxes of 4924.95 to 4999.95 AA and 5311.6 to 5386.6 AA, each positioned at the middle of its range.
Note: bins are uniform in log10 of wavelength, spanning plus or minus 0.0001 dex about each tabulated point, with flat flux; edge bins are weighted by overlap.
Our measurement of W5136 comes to 0.340 mag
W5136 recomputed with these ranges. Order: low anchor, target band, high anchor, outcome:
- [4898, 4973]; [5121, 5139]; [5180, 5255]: 0.230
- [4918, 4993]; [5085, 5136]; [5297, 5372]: 0.328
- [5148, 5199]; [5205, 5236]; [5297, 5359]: -0.074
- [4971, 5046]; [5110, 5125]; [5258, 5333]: 0.200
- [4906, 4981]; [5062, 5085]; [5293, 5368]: 0.283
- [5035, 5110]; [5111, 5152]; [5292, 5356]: 0.150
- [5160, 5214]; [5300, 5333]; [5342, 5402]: -0.071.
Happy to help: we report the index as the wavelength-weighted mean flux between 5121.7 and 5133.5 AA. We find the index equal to 22.3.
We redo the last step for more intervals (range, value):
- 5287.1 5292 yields 38.4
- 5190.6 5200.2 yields 25.8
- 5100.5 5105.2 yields 22.1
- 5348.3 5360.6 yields 38.3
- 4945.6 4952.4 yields 32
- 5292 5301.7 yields 33.9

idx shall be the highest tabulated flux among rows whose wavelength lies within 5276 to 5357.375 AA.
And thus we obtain 39.92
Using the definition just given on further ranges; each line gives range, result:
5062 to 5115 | 27.74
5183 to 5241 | 37.29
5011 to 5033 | 30.76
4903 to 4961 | 35.43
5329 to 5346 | 38.57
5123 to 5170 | 29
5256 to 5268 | 38.09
